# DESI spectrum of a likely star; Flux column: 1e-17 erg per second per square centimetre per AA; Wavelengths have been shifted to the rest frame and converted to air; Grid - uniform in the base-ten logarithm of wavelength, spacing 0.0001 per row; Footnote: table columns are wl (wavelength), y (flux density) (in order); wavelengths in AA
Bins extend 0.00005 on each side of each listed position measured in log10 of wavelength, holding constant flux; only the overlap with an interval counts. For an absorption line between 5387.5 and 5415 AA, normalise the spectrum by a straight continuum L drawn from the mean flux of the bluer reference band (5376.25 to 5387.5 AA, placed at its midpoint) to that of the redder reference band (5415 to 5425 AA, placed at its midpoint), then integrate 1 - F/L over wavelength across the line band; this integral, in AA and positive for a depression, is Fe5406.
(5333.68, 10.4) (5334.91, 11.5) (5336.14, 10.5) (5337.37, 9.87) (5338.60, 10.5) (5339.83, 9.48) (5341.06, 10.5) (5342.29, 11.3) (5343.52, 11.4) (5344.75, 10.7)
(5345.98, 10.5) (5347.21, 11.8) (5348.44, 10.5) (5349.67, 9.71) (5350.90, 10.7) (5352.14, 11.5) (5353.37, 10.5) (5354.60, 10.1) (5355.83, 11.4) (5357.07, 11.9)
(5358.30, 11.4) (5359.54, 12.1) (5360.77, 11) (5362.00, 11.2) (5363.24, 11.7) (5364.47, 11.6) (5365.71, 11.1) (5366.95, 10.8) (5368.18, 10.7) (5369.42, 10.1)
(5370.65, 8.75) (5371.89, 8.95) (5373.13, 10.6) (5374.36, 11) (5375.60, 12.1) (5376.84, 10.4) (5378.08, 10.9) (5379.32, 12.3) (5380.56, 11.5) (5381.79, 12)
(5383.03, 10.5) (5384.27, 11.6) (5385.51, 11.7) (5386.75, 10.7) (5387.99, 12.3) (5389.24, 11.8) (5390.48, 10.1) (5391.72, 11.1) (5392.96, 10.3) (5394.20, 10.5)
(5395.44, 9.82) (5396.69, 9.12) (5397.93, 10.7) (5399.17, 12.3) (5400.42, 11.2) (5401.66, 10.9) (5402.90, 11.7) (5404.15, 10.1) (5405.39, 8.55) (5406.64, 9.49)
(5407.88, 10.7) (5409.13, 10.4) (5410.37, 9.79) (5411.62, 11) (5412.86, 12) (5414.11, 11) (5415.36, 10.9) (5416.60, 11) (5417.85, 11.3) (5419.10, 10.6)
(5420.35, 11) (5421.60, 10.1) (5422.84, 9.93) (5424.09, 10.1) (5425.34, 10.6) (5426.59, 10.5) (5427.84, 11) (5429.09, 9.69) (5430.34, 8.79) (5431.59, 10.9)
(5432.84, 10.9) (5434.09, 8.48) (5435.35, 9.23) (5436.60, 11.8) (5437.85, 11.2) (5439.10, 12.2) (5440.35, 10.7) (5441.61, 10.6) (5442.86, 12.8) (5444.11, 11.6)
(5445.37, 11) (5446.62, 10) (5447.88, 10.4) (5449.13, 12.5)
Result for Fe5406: 0.71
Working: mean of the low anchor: 11.3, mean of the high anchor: 10.6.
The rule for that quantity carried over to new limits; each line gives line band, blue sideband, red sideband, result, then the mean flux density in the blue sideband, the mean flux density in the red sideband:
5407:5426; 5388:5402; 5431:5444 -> 0.3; 10.8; 10.9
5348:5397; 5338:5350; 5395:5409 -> -1.7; 10.7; 10.4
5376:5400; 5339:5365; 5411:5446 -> -0.4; 11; 10.7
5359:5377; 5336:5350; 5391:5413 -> -0.4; 10.6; 10.5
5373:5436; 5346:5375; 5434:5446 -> 1.5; 10.8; 11.1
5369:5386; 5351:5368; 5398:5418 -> 0.2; 11.2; 10.8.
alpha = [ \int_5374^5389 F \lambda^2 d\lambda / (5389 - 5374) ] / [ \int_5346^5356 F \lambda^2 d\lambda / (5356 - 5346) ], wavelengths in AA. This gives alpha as 1.1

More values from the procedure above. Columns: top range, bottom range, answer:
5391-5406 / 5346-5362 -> 0.97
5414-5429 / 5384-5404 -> 0.98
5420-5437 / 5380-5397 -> 0.94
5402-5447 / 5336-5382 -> 1.00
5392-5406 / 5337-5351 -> 1.01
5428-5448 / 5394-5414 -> 1.02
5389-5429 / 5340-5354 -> 1.00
